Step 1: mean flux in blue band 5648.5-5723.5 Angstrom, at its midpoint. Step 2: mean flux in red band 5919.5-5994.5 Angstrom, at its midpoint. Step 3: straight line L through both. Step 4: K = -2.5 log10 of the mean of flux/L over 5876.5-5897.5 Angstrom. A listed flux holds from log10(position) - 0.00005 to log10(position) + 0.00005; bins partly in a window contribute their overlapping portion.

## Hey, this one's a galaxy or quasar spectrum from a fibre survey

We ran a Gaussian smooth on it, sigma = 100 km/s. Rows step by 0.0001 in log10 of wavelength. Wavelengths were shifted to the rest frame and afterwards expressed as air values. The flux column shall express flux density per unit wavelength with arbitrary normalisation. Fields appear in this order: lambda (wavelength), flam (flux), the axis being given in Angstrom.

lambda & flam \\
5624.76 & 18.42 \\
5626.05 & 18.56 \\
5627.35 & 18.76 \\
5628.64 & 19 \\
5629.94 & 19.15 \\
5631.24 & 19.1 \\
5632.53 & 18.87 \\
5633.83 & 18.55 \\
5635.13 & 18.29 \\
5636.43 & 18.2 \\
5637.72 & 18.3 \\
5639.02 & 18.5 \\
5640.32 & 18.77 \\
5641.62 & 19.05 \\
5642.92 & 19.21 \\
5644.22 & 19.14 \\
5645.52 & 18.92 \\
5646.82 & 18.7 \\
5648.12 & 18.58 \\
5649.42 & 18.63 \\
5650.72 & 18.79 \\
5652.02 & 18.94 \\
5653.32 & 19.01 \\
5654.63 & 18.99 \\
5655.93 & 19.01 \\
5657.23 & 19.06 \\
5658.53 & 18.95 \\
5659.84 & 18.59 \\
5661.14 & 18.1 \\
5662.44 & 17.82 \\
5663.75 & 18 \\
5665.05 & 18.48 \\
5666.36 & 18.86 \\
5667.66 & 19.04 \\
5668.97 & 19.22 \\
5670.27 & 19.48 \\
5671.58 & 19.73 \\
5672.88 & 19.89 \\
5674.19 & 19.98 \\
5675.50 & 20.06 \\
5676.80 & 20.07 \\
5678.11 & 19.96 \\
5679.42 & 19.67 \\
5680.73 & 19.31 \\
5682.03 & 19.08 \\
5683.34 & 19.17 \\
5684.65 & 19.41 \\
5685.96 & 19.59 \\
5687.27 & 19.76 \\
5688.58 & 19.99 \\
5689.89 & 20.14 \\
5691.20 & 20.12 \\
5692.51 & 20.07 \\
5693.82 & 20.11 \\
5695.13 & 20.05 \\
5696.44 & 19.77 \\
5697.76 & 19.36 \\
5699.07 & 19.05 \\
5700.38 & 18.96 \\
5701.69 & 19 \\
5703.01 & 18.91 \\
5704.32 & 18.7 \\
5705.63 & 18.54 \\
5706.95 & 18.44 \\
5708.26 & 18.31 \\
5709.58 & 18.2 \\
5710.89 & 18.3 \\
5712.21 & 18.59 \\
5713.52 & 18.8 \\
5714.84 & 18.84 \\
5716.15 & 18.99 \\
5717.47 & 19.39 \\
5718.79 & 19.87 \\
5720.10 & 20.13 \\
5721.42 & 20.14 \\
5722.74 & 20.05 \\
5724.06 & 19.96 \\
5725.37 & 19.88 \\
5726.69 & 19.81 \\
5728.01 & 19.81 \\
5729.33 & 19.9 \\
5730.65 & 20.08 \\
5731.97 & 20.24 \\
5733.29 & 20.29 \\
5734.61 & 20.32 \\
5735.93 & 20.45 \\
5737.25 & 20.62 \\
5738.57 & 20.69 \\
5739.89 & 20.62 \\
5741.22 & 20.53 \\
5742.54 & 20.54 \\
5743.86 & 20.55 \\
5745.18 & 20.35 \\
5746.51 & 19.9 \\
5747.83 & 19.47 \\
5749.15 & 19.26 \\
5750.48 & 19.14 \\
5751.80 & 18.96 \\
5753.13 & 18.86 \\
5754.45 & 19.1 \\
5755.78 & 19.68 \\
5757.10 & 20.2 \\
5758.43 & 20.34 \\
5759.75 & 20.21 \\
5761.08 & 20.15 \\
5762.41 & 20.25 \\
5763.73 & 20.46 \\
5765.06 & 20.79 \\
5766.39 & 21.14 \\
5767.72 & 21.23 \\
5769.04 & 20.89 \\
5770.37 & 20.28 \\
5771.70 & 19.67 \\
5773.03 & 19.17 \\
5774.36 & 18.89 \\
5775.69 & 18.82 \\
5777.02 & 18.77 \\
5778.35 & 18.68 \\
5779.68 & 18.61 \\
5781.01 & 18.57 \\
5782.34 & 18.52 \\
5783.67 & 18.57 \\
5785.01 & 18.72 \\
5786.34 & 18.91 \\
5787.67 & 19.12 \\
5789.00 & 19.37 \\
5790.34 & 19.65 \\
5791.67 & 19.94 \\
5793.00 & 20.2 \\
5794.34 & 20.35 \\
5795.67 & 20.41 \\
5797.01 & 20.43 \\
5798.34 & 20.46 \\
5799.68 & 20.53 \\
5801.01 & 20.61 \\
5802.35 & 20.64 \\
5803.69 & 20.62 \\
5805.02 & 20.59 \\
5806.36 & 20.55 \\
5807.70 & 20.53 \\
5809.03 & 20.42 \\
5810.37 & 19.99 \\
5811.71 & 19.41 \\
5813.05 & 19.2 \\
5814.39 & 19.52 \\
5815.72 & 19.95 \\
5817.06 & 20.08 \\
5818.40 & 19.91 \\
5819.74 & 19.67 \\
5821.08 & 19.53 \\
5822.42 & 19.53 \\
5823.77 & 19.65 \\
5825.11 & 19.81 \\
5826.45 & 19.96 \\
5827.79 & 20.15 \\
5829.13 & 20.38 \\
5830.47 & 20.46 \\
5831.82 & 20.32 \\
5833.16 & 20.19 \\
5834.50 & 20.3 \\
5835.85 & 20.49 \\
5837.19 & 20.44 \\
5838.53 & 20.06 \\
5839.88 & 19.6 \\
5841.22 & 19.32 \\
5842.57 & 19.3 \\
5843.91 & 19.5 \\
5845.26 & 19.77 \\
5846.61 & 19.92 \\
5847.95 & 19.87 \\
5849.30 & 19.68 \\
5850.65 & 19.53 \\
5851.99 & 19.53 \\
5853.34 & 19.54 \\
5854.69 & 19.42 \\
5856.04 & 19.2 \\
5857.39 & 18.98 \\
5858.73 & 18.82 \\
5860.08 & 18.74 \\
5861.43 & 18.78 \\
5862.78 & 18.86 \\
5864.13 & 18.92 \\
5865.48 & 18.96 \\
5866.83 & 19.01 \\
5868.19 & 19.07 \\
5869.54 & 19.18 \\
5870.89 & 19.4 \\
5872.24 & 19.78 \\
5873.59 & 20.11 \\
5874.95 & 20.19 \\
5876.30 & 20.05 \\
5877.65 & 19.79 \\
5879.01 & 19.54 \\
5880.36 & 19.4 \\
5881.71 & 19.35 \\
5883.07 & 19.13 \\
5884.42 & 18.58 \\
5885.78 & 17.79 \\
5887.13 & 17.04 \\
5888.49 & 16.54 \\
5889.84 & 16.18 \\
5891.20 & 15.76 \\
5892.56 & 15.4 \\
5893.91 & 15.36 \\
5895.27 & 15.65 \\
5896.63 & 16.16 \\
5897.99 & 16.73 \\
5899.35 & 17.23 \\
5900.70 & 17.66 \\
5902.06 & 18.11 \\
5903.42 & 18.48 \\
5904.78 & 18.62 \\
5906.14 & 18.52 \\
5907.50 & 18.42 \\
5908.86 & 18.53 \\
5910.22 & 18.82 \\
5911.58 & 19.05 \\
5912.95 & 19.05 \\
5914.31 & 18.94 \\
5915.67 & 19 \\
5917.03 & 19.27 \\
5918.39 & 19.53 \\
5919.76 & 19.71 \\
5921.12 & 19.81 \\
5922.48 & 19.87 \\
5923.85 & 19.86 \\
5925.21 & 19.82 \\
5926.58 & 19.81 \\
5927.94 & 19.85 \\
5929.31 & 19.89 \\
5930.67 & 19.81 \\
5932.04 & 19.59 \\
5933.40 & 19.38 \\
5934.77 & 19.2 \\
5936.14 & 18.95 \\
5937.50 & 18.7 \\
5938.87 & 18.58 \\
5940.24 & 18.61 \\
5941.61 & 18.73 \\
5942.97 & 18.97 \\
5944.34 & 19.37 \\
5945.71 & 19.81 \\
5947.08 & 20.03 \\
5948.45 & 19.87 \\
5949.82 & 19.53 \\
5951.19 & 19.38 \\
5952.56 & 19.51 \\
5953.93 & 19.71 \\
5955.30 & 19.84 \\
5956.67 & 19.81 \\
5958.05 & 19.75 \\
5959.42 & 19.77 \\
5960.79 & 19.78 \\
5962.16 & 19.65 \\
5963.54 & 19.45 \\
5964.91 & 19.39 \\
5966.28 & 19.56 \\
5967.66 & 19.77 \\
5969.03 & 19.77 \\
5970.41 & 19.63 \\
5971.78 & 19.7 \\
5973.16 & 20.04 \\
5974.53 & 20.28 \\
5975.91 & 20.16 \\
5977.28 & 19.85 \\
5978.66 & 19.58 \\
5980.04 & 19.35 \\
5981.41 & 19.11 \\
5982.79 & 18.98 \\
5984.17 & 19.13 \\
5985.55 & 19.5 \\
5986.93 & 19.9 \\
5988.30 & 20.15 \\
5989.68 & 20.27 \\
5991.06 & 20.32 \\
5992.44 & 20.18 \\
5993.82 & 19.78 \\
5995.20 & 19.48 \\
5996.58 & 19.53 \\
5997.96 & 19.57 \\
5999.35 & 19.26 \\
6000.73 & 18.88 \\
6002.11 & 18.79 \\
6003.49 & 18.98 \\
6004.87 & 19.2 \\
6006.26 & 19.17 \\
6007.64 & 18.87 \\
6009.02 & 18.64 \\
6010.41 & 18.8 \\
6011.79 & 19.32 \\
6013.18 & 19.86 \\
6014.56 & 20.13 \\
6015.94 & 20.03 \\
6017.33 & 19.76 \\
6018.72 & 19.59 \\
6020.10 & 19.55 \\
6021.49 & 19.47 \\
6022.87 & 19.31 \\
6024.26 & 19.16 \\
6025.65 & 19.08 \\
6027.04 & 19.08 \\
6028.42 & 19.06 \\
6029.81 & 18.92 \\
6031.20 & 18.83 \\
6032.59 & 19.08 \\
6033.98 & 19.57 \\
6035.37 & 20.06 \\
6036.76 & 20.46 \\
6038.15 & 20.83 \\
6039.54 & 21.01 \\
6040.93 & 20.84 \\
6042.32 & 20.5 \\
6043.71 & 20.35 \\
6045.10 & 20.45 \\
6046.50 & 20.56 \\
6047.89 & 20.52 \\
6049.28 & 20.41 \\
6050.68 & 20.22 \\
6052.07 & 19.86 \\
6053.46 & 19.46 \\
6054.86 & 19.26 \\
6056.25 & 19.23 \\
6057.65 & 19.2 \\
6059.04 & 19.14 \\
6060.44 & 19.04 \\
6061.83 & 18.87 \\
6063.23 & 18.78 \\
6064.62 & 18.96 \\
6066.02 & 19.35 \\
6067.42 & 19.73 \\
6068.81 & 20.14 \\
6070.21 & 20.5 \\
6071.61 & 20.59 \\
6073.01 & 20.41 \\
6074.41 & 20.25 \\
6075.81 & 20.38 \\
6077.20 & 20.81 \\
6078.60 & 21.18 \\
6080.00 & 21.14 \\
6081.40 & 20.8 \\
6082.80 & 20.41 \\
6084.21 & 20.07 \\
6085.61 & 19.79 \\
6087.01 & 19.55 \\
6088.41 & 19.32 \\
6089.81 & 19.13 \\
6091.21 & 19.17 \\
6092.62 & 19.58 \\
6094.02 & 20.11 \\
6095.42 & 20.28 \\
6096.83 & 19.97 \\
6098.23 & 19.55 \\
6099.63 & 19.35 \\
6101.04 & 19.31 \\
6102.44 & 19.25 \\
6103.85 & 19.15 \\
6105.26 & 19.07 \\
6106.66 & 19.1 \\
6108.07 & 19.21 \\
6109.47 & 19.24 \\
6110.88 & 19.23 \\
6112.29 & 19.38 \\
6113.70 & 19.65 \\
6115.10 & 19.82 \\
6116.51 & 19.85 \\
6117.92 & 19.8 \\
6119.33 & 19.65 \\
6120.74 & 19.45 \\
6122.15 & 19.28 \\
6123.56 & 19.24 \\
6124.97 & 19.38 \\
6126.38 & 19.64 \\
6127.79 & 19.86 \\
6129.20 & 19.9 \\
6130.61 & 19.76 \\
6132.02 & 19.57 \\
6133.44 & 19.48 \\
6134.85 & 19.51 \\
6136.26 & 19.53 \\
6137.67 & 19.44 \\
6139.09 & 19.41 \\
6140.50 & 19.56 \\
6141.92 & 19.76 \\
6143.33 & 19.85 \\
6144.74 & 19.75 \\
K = 0.12 mag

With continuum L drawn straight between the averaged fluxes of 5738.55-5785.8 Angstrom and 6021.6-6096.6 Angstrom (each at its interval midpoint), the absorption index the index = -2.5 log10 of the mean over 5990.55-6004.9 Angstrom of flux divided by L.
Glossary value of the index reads 0.02 mag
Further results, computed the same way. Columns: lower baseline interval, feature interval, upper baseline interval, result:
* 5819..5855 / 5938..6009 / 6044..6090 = 0.02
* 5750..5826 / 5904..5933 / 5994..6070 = 0.02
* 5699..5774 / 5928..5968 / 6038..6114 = 0.02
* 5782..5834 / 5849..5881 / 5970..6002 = 0.03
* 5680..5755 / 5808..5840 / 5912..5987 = -0.02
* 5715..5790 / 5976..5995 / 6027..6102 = 0.01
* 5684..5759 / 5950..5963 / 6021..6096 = 0.01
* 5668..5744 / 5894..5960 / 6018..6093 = 0.04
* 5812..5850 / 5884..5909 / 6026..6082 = 0.16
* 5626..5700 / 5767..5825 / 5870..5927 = -0.06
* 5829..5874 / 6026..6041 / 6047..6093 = 0.00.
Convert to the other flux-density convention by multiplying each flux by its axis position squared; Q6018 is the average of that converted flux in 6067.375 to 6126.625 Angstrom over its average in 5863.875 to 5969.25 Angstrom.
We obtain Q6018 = 1.11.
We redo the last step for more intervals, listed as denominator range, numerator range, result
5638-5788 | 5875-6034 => 1.07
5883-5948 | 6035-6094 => 1.14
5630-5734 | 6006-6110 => 1.17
